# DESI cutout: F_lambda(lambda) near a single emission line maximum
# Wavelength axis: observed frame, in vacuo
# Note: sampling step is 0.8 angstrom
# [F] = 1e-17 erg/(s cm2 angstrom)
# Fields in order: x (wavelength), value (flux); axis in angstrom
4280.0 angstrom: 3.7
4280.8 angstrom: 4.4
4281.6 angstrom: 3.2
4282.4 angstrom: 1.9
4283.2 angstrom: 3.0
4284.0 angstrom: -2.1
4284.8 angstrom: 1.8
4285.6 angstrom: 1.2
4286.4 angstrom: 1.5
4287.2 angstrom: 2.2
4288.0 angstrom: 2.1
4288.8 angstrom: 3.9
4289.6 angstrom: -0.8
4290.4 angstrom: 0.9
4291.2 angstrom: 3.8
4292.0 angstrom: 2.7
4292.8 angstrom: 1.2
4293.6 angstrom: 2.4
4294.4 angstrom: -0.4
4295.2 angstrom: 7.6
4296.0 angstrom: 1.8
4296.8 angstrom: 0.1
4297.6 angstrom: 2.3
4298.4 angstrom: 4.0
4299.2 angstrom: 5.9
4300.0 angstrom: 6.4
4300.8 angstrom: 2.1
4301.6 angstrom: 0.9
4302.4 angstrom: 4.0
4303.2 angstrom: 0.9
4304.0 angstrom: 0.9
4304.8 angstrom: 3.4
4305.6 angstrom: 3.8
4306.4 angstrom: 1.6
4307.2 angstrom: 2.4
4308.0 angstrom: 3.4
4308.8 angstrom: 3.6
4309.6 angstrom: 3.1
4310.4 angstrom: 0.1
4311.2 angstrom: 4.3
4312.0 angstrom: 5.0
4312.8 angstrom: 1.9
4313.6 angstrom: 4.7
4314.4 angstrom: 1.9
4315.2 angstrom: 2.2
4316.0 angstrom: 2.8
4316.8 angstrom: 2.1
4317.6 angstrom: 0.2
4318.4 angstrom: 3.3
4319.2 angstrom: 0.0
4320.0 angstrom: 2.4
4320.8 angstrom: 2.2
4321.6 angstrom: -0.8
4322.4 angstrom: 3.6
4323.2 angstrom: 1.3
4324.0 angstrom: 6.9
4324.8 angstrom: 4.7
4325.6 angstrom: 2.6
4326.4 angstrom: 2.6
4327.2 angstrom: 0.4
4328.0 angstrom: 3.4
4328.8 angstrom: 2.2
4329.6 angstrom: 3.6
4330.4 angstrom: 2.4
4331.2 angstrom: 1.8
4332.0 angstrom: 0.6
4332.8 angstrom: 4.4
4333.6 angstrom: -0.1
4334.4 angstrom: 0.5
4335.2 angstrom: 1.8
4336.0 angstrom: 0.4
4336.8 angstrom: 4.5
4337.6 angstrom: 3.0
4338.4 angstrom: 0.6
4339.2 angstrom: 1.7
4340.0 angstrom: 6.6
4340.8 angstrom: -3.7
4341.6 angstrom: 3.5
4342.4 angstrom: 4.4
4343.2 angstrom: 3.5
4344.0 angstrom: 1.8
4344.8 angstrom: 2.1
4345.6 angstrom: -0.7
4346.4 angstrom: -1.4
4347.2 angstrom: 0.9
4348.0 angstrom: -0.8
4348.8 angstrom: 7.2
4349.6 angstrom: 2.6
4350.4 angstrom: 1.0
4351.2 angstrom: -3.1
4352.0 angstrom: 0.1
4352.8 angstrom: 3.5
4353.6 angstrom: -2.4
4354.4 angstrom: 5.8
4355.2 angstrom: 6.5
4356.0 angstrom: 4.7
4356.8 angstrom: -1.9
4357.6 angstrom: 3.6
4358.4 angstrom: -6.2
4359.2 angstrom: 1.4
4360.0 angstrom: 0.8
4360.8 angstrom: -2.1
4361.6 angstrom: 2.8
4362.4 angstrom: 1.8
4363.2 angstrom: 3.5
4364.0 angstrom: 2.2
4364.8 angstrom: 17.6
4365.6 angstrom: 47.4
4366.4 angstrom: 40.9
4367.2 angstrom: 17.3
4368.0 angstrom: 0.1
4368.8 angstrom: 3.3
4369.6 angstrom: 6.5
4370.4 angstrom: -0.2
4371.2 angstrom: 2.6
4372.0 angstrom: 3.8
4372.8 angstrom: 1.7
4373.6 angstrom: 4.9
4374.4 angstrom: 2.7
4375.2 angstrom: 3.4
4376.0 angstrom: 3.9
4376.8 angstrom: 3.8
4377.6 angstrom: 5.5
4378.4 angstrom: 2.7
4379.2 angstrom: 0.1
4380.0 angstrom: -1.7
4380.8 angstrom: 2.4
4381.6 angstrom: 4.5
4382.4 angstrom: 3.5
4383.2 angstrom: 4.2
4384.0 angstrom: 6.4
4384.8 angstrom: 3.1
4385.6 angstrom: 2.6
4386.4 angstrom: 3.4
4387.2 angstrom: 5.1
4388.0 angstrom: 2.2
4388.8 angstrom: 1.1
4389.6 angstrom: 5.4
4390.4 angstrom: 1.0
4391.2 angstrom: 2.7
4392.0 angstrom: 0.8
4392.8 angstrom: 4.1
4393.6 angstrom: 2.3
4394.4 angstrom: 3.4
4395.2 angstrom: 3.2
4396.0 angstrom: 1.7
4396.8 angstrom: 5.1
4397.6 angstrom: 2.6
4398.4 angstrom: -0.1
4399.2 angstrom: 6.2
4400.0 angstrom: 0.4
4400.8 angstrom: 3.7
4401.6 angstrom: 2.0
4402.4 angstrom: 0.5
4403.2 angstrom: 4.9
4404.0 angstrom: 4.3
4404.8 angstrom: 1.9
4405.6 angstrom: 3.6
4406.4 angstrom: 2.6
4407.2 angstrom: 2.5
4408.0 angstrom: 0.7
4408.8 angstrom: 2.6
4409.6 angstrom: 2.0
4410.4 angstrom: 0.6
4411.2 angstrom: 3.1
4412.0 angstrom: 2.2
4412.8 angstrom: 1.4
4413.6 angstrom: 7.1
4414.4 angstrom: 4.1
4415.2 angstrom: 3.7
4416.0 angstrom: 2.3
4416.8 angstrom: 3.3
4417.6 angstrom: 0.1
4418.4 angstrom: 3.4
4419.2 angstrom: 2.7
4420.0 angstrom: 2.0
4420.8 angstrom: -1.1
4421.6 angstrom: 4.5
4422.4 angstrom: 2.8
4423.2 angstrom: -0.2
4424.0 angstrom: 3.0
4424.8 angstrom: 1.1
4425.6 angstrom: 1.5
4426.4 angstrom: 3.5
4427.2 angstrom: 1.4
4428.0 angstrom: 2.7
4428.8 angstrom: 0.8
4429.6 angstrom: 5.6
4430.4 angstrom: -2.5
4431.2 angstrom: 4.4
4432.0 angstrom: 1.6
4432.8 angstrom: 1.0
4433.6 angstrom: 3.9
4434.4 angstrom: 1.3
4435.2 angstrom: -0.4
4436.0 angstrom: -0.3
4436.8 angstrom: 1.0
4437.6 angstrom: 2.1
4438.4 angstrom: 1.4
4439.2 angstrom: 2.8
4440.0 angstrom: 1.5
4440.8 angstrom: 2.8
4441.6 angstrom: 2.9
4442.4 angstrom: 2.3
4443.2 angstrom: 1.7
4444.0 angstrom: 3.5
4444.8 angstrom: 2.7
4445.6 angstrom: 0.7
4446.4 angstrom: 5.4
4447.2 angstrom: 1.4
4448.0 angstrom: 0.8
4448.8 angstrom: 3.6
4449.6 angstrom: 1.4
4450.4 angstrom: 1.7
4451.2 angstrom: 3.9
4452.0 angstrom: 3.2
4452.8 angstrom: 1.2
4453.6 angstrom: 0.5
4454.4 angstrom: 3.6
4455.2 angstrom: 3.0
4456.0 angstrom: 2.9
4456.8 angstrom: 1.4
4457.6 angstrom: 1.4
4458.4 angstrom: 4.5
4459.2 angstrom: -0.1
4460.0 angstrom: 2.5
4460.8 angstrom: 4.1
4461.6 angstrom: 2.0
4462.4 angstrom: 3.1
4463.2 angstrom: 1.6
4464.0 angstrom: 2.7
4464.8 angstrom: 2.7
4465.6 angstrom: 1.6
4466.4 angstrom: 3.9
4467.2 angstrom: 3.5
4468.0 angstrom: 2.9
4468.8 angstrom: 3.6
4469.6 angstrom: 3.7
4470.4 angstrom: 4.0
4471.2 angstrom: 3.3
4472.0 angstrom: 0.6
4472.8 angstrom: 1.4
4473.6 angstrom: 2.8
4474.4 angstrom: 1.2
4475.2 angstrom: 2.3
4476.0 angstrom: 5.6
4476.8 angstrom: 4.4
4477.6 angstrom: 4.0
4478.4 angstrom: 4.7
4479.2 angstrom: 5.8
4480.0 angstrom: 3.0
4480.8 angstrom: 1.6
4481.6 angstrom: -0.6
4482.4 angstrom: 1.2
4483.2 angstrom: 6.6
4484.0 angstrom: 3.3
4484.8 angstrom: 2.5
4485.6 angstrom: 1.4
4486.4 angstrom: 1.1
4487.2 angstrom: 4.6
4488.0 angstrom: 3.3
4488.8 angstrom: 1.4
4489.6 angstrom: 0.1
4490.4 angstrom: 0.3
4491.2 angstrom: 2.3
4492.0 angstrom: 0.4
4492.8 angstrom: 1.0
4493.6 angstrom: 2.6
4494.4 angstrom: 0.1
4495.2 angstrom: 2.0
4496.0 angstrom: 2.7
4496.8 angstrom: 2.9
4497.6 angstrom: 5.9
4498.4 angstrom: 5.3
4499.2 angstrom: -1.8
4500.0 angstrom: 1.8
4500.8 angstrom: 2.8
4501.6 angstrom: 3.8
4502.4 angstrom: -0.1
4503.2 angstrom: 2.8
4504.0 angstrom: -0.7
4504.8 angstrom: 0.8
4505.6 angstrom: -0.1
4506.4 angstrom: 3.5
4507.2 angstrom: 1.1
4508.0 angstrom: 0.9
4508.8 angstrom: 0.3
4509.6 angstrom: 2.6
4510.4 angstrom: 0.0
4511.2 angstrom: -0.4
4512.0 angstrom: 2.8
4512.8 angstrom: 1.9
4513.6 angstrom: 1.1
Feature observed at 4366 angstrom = H-gamma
